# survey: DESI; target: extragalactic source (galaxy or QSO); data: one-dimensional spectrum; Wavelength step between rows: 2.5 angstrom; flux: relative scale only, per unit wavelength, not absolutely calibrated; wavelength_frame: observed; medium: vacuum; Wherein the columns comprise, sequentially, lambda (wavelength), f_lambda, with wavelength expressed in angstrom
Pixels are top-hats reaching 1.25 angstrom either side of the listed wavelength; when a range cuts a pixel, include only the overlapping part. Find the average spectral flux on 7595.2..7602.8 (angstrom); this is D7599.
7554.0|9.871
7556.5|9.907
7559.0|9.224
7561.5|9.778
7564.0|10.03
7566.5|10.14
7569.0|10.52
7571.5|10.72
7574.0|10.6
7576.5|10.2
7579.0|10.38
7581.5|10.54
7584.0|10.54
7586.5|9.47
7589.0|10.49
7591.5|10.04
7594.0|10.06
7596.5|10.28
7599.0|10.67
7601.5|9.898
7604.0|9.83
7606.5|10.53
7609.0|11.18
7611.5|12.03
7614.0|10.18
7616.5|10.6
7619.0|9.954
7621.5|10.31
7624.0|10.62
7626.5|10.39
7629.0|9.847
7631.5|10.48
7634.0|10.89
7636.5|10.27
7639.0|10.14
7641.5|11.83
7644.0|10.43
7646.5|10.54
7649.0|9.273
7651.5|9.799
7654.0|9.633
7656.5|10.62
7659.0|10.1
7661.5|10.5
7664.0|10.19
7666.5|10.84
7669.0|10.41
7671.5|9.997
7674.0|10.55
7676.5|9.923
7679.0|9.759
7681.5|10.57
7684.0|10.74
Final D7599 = 10.3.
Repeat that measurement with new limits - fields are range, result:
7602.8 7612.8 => 10.9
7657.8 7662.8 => 10.3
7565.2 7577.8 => 10.4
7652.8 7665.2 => 10.2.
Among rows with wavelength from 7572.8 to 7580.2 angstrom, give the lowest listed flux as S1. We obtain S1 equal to 10.2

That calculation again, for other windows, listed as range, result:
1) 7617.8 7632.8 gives 9.847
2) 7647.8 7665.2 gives 9.273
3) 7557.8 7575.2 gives 9.224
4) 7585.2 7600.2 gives 9.47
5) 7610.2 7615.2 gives 10.18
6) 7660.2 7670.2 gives 10.19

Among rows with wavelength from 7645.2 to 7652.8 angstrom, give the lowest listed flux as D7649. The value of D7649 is 9.273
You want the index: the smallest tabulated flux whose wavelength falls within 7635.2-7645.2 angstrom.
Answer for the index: 10.14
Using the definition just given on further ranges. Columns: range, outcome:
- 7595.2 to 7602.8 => 9.898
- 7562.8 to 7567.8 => 10.03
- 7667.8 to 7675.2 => 9.997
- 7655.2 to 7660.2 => 10.1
